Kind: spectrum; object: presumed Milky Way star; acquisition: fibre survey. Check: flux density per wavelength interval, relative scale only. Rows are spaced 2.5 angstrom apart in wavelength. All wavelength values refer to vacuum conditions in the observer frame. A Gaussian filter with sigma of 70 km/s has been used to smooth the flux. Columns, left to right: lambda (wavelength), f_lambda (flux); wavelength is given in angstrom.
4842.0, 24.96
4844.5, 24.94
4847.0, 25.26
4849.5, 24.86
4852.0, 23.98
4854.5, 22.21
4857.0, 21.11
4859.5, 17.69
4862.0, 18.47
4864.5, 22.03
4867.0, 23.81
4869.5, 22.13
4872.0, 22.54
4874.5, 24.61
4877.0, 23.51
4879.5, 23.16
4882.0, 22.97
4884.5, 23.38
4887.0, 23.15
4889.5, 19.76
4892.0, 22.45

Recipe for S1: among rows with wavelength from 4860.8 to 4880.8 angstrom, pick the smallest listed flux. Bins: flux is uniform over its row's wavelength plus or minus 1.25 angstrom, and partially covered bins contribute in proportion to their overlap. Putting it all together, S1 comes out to 18.47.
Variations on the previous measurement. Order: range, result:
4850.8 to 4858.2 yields 21.11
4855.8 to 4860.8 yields 17.69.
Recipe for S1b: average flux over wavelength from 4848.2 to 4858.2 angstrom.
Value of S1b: 23.1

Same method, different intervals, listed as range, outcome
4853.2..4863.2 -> 19.9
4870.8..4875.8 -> 23.6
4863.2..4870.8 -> 22.6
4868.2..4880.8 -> 23.2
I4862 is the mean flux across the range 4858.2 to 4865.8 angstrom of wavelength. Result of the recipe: 19.4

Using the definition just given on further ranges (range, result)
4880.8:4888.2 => 23.2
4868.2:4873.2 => 22.3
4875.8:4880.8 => 23.3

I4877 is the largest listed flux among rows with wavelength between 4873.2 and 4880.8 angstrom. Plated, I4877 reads 24.61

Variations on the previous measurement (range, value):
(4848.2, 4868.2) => 24.86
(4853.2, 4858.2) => 22.21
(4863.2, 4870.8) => 23.81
